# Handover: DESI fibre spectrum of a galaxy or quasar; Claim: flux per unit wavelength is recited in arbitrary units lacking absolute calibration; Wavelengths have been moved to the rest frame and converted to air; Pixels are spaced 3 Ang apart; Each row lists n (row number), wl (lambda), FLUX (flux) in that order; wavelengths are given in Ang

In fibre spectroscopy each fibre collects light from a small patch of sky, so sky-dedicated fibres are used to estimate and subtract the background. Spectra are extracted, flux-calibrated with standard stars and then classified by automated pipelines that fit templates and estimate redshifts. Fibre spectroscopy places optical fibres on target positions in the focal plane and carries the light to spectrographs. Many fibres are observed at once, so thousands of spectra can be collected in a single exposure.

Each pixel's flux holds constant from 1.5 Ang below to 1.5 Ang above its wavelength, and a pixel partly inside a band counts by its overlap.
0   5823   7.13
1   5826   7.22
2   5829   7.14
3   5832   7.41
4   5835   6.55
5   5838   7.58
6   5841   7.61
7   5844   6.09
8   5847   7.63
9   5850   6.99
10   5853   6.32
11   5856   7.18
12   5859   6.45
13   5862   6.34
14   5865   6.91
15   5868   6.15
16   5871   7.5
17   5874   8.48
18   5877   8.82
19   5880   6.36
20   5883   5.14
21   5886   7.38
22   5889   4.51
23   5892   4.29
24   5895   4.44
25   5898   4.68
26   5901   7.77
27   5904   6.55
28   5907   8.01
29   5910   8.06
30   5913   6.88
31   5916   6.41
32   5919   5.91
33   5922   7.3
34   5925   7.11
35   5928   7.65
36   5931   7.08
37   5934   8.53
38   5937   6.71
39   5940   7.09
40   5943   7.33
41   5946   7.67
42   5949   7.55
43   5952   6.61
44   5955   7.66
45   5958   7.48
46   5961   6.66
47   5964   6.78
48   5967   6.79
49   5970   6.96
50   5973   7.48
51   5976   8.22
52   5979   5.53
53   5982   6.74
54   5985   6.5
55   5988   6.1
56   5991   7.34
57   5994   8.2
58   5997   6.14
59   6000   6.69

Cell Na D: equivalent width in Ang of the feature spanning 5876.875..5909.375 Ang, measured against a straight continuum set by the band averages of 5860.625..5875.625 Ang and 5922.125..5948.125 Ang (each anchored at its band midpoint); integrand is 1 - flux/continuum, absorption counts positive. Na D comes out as 4.93 Ang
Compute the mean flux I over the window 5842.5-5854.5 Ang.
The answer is 6.76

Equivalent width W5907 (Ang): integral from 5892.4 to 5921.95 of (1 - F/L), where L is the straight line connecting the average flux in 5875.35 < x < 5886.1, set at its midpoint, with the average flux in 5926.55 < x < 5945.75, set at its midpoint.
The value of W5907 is 2.8 Ang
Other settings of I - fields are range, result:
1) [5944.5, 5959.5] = 7.39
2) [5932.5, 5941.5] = 7.44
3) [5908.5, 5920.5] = 6.82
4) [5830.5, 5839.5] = 7.18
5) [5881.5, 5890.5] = 5.68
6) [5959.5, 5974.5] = 6.93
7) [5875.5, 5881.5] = 7.59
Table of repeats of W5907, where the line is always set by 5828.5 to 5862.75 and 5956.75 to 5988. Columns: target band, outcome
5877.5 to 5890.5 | 1.6 Ang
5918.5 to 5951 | -1.9 Ang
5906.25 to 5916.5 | -0.7 Ang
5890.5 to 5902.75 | 2.8 Ang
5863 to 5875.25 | -0.5 Ang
